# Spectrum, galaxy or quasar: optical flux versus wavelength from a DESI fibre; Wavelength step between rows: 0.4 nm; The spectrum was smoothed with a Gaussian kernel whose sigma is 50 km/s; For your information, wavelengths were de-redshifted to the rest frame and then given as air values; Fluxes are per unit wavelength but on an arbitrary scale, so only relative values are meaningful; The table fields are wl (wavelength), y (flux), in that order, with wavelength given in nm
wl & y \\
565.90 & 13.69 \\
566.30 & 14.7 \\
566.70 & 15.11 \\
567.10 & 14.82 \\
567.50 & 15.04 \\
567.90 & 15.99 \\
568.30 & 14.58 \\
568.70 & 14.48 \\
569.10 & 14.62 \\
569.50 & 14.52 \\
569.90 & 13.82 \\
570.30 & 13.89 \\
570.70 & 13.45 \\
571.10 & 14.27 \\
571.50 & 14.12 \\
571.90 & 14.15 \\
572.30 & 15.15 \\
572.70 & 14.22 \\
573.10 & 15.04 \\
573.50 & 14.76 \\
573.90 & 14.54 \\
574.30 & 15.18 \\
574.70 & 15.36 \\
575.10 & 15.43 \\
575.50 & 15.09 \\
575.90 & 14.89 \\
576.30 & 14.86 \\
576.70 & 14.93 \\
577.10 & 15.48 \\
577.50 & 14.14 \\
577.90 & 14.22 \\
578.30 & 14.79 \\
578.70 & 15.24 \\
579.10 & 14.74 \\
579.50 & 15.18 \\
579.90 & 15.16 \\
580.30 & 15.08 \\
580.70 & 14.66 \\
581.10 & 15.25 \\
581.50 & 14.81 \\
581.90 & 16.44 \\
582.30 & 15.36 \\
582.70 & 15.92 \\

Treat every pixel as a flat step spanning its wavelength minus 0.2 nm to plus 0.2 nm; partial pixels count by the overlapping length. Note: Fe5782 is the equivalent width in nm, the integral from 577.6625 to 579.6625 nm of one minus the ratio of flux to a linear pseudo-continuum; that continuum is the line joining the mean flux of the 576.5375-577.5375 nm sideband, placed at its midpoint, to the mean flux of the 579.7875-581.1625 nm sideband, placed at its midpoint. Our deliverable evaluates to 0.02 nm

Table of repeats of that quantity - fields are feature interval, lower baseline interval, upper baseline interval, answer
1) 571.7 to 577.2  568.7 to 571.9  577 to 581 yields -0.169 nm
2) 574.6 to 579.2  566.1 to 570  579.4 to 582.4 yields 0.053 nm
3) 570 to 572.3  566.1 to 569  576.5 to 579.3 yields 0.127 nm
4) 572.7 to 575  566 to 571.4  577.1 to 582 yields -0.029 nm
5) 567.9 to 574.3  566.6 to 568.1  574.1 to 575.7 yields 0.339 nm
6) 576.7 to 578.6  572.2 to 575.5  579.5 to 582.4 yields 0.050 nm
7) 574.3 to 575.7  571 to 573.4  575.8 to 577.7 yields -0.053 nm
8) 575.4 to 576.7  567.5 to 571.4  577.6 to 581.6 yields -0.018 nm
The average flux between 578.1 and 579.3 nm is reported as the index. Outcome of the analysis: 14.9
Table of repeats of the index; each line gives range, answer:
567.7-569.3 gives 14.9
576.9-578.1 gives 14.6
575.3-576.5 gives 14.9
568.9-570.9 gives 14.1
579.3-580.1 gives 15.2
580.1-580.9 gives 14.9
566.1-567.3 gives 14.9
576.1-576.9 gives 14.9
